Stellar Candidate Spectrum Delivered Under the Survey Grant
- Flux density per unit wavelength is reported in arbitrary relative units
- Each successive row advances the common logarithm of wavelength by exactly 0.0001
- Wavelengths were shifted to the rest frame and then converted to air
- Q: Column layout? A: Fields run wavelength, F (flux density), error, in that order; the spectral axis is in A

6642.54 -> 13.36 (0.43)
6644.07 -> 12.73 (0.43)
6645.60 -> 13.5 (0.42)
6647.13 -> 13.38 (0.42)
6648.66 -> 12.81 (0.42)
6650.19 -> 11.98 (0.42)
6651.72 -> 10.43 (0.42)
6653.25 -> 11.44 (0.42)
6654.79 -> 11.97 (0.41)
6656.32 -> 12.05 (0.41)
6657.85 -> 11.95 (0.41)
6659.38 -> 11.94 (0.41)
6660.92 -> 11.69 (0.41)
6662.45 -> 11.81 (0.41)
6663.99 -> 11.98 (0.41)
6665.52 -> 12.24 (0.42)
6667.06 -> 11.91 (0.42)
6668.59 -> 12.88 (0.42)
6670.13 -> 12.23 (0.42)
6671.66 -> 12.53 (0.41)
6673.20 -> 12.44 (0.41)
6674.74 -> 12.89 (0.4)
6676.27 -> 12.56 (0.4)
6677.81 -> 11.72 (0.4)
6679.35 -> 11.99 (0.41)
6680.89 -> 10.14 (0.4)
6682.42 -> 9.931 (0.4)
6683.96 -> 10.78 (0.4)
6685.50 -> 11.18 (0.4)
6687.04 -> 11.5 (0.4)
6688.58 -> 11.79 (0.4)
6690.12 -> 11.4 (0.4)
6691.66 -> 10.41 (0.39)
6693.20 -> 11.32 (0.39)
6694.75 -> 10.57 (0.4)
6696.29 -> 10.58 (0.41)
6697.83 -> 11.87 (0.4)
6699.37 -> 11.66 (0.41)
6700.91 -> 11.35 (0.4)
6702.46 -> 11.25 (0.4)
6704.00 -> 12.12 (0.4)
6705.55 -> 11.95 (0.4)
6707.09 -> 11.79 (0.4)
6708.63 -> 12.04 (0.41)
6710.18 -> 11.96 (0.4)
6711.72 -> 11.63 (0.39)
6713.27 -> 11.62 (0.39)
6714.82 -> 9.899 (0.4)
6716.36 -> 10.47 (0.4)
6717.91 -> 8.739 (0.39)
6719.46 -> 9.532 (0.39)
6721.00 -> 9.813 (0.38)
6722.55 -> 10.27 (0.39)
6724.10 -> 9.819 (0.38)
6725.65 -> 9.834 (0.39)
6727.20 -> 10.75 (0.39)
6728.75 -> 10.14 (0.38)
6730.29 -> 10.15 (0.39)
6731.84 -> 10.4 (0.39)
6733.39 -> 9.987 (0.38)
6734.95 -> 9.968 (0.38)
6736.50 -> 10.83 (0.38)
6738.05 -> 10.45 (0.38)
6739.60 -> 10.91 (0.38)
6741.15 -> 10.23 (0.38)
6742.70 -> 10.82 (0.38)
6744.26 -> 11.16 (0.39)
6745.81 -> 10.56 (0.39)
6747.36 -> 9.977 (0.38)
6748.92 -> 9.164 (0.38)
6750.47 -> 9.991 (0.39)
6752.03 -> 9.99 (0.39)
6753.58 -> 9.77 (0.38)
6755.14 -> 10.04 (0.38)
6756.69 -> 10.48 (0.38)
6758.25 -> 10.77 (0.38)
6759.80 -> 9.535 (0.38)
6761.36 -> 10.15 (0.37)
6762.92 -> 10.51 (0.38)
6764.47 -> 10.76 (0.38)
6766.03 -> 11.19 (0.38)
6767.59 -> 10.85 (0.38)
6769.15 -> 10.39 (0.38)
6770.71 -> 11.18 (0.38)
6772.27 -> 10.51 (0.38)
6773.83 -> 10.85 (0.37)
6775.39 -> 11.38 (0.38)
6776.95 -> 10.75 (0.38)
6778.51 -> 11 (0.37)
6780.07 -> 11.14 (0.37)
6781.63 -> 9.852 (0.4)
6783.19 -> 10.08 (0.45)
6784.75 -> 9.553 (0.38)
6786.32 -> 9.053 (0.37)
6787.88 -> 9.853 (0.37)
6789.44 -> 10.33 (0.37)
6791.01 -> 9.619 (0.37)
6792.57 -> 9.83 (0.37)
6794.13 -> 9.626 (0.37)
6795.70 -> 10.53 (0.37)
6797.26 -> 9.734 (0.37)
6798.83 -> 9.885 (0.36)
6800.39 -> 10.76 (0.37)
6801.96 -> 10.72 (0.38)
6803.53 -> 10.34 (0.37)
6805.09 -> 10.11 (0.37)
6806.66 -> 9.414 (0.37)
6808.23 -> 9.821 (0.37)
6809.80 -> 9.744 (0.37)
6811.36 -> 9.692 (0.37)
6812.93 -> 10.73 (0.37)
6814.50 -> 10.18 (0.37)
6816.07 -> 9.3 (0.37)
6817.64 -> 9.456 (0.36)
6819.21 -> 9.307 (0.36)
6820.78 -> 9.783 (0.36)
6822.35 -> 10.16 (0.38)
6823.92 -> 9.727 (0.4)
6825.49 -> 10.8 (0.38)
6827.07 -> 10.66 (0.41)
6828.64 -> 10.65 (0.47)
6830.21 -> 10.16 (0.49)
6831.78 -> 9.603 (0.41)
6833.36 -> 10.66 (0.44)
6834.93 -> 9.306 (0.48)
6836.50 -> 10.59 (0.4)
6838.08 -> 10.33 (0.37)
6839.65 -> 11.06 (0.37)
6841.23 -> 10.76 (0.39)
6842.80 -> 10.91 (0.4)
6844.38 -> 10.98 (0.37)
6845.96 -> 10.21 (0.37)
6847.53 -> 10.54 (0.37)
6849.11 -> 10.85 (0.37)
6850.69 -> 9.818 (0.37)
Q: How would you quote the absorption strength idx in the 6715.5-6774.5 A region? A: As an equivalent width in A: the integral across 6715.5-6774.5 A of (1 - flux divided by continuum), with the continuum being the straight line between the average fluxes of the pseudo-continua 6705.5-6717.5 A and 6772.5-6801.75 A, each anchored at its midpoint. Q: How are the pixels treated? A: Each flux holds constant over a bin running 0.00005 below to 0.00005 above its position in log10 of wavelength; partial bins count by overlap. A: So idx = 2.9 A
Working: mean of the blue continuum 11.3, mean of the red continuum 10.2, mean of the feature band 10.3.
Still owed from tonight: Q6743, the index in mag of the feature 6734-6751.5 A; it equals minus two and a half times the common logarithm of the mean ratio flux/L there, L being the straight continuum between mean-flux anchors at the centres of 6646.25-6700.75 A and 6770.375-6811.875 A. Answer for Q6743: 0.05 mag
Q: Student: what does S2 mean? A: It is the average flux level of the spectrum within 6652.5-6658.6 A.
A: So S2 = 11.8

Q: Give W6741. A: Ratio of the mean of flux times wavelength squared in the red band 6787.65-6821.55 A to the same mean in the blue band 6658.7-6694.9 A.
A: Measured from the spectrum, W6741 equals 0.88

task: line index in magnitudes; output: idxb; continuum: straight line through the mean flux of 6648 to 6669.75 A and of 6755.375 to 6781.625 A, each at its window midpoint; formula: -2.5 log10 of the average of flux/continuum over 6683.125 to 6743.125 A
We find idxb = 0.05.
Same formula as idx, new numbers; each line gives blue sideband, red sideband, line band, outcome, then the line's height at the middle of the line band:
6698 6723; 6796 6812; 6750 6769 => 0.3 A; 10.5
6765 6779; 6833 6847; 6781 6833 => 3.5 A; 10.7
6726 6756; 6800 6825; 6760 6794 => -0.9 A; 10.1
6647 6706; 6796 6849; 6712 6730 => 1.8 A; 11.2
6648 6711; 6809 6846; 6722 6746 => 1.6 A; 11.1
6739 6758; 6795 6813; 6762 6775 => -0.7 A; 10.2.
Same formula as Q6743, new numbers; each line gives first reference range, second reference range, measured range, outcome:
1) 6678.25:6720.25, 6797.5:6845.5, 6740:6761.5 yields 0.053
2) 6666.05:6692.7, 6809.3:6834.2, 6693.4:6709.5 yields -0.009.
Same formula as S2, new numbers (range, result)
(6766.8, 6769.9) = 10.6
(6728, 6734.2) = 10.2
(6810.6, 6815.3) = 10.2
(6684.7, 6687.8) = 11.3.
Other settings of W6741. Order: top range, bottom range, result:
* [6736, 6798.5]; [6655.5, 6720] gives 0.92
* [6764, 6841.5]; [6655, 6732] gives 0.94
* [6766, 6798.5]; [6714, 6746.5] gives 1.02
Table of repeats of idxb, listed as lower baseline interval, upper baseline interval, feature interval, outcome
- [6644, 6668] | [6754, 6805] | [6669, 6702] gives 0.02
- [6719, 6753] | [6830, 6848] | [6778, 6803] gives 0.03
